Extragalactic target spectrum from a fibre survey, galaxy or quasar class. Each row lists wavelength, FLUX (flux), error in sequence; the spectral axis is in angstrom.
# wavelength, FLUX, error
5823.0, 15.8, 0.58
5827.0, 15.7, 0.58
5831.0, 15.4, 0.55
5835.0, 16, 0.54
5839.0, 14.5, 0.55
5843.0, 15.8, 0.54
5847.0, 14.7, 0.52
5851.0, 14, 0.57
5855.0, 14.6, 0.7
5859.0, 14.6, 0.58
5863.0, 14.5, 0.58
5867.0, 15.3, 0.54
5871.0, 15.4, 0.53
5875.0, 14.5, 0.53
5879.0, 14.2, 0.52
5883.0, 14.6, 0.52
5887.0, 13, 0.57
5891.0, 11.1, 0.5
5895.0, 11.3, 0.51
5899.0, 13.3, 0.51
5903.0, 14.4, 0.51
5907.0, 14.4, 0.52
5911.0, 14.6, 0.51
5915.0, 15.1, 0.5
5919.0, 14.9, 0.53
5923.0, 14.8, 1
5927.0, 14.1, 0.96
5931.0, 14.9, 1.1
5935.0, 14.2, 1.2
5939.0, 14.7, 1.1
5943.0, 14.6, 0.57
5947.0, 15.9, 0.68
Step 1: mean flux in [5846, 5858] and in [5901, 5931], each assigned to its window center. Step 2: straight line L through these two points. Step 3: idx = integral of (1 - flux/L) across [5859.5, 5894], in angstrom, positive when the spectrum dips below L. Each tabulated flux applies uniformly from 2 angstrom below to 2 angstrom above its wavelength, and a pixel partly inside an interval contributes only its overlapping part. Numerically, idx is 1.2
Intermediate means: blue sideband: 14.4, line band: 14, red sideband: 14.6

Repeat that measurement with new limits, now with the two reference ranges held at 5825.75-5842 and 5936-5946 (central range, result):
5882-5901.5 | 3.2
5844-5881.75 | 1.4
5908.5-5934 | 0.3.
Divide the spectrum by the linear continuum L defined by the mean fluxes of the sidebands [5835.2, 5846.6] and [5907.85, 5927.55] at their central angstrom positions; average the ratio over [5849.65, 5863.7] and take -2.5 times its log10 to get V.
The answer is 0.05 mag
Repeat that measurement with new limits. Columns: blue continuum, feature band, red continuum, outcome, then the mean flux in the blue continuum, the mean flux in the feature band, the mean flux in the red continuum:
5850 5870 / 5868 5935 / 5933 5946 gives 0.04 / 14.7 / 14.1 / 14.6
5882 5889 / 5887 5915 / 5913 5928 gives 0.07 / 13.7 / 13.3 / 14.8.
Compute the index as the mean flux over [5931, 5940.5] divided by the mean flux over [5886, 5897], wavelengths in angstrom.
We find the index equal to 1.24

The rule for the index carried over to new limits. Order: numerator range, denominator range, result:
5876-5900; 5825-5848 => 0.84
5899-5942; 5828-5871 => 0.97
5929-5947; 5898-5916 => 1.03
